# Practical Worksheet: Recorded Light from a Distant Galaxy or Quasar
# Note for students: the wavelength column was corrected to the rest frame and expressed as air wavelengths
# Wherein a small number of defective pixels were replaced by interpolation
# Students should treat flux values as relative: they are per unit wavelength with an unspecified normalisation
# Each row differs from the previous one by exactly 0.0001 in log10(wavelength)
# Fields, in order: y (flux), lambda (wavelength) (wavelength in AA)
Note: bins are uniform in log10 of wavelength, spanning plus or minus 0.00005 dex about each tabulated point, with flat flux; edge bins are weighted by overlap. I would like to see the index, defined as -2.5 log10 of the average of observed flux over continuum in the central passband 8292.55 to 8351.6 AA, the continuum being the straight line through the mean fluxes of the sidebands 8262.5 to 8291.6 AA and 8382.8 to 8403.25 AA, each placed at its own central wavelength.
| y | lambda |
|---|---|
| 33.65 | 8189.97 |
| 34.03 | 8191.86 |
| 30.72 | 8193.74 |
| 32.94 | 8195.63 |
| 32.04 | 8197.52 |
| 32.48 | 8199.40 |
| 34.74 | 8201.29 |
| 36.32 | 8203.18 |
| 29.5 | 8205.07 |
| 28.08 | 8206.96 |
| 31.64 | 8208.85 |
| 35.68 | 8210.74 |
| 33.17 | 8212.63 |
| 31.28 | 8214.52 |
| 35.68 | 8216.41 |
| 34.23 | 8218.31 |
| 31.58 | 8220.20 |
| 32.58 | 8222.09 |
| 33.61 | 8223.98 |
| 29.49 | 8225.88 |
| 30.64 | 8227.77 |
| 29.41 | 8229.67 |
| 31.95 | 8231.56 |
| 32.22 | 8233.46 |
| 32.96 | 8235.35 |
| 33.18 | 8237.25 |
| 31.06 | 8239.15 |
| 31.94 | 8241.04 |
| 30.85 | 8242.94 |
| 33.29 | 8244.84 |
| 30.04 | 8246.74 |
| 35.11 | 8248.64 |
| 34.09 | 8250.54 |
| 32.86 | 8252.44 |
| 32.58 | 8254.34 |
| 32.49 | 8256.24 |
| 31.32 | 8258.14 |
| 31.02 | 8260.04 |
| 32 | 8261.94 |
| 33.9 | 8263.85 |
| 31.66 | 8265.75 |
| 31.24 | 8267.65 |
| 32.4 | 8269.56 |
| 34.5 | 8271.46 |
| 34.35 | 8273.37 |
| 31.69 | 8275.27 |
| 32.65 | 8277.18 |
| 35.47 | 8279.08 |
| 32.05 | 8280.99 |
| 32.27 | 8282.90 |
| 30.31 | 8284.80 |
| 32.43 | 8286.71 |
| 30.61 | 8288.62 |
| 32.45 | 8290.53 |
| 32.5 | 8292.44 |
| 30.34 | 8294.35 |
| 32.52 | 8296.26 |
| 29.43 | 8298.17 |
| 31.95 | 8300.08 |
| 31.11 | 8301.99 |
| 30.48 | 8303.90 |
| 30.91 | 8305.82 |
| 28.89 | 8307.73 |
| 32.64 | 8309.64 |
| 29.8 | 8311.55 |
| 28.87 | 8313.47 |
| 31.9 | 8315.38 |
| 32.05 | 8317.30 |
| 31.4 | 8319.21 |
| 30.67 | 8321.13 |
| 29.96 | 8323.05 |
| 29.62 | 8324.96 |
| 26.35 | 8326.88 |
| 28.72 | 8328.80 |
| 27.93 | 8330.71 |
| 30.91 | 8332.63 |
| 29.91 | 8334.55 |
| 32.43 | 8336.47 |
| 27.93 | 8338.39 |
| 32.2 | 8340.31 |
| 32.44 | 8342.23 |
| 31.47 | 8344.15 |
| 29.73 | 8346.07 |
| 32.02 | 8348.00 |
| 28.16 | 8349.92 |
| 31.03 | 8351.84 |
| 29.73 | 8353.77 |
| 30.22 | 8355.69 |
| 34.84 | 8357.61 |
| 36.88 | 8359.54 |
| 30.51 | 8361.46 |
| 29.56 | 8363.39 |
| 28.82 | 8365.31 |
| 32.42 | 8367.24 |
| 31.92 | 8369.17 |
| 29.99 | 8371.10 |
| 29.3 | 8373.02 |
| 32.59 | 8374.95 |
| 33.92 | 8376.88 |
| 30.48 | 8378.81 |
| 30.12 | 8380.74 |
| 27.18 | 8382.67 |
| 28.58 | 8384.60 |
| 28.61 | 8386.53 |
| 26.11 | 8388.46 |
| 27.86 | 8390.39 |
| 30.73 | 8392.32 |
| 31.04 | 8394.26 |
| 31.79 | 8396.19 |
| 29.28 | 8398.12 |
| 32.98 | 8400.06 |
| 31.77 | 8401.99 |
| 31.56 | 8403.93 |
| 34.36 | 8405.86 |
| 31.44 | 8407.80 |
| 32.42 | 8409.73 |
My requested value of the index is 0.035 mag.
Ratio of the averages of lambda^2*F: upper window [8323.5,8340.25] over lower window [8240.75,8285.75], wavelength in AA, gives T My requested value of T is 0.92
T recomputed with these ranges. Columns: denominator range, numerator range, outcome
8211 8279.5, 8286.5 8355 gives 0.96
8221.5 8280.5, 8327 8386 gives 0.97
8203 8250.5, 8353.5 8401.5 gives 0.99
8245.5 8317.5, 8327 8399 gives 0.97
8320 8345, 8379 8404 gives 1.01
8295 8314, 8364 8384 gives 1.01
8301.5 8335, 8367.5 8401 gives 1.02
